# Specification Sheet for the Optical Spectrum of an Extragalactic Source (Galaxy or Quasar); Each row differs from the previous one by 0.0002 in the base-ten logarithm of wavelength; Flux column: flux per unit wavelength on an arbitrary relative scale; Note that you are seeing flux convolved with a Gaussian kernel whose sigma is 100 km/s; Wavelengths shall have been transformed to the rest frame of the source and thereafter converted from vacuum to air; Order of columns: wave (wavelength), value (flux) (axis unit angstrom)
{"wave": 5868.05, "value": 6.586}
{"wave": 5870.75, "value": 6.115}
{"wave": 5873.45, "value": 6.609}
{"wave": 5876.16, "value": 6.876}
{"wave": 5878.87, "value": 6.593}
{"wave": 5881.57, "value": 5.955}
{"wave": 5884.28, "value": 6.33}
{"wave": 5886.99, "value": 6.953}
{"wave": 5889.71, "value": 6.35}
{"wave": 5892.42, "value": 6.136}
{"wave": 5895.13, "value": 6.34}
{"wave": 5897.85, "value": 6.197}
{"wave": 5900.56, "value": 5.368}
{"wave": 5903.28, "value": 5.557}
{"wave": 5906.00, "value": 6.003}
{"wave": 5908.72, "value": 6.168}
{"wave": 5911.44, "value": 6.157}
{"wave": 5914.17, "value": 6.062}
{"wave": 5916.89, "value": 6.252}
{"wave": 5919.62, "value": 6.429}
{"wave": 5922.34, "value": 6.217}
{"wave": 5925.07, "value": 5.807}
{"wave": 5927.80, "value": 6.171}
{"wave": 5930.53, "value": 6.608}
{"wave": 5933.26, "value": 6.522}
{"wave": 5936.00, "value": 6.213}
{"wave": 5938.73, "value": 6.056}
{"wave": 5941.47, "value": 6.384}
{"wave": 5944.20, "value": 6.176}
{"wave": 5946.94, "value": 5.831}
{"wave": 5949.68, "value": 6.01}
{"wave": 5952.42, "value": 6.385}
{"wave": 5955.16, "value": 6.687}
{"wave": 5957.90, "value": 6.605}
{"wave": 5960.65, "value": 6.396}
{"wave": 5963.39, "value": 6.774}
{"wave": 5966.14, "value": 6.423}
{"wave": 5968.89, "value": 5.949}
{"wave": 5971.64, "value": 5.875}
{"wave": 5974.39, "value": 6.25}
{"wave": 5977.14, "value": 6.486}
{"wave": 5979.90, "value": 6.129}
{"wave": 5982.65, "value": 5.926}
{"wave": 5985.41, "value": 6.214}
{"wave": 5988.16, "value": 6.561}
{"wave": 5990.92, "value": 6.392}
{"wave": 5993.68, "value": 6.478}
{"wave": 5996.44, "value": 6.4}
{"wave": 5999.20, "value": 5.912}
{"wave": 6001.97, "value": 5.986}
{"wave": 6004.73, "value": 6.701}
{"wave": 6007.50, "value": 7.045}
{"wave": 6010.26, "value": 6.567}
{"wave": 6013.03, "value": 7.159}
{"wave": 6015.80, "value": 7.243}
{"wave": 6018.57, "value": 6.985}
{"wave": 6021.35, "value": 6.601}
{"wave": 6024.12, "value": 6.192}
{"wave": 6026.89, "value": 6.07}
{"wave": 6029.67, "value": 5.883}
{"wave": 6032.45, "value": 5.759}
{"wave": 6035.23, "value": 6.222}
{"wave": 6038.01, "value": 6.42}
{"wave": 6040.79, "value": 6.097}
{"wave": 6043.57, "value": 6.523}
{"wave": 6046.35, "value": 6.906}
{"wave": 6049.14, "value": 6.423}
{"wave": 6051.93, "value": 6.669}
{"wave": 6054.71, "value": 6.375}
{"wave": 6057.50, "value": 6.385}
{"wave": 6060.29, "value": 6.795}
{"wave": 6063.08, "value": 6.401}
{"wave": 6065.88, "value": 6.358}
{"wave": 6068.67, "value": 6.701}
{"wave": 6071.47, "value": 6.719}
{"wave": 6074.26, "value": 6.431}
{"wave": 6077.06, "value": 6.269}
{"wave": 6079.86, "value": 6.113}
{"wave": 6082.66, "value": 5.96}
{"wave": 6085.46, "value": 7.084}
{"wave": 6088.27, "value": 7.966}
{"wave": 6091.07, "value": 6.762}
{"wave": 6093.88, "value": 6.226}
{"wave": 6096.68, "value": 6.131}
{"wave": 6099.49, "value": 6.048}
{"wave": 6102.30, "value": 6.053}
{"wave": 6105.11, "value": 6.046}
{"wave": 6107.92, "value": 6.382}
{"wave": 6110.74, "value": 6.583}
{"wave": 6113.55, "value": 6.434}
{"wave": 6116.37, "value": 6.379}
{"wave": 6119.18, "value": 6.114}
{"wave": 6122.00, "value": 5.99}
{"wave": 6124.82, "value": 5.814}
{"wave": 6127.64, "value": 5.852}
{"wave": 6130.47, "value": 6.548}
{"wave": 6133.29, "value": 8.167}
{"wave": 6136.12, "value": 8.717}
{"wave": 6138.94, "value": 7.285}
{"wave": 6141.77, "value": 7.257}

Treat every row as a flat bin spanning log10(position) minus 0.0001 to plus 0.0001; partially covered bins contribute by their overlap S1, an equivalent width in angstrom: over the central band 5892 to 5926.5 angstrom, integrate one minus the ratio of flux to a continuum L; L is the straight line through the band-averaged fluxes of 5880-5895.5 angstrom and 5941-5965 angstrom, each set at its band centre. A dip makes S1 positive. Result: 1.6 angstrom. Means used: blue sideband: 6.35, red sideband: 6.36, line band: 6.05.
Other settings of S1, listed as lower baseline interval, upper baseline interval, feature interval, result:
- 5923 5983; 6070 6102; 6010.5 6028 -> -0.90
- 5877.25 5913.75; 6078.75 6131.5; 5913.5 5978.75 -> -0.73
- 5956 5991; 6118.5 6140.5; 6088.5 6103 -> 0.71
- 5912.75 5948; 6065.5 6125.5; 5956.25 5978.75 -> -0.33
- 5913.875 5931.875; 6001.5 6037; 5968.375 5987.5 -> 0.73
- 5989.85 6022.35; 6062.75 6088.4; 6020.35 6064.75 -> 1.51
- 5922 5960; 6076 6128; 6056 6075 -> -0.67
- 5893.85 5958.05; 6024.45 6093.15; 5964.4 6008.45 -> 0.07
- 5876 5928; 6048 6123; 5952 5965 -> -0.66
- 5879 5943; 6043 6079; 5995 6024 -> -1.02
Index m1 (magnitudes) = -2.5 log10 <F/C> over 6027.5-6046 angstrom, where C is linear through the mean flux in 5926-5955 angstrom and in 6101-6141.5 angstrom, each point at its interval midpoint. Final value 0.04 mag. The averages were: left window 6.25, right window 6.62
